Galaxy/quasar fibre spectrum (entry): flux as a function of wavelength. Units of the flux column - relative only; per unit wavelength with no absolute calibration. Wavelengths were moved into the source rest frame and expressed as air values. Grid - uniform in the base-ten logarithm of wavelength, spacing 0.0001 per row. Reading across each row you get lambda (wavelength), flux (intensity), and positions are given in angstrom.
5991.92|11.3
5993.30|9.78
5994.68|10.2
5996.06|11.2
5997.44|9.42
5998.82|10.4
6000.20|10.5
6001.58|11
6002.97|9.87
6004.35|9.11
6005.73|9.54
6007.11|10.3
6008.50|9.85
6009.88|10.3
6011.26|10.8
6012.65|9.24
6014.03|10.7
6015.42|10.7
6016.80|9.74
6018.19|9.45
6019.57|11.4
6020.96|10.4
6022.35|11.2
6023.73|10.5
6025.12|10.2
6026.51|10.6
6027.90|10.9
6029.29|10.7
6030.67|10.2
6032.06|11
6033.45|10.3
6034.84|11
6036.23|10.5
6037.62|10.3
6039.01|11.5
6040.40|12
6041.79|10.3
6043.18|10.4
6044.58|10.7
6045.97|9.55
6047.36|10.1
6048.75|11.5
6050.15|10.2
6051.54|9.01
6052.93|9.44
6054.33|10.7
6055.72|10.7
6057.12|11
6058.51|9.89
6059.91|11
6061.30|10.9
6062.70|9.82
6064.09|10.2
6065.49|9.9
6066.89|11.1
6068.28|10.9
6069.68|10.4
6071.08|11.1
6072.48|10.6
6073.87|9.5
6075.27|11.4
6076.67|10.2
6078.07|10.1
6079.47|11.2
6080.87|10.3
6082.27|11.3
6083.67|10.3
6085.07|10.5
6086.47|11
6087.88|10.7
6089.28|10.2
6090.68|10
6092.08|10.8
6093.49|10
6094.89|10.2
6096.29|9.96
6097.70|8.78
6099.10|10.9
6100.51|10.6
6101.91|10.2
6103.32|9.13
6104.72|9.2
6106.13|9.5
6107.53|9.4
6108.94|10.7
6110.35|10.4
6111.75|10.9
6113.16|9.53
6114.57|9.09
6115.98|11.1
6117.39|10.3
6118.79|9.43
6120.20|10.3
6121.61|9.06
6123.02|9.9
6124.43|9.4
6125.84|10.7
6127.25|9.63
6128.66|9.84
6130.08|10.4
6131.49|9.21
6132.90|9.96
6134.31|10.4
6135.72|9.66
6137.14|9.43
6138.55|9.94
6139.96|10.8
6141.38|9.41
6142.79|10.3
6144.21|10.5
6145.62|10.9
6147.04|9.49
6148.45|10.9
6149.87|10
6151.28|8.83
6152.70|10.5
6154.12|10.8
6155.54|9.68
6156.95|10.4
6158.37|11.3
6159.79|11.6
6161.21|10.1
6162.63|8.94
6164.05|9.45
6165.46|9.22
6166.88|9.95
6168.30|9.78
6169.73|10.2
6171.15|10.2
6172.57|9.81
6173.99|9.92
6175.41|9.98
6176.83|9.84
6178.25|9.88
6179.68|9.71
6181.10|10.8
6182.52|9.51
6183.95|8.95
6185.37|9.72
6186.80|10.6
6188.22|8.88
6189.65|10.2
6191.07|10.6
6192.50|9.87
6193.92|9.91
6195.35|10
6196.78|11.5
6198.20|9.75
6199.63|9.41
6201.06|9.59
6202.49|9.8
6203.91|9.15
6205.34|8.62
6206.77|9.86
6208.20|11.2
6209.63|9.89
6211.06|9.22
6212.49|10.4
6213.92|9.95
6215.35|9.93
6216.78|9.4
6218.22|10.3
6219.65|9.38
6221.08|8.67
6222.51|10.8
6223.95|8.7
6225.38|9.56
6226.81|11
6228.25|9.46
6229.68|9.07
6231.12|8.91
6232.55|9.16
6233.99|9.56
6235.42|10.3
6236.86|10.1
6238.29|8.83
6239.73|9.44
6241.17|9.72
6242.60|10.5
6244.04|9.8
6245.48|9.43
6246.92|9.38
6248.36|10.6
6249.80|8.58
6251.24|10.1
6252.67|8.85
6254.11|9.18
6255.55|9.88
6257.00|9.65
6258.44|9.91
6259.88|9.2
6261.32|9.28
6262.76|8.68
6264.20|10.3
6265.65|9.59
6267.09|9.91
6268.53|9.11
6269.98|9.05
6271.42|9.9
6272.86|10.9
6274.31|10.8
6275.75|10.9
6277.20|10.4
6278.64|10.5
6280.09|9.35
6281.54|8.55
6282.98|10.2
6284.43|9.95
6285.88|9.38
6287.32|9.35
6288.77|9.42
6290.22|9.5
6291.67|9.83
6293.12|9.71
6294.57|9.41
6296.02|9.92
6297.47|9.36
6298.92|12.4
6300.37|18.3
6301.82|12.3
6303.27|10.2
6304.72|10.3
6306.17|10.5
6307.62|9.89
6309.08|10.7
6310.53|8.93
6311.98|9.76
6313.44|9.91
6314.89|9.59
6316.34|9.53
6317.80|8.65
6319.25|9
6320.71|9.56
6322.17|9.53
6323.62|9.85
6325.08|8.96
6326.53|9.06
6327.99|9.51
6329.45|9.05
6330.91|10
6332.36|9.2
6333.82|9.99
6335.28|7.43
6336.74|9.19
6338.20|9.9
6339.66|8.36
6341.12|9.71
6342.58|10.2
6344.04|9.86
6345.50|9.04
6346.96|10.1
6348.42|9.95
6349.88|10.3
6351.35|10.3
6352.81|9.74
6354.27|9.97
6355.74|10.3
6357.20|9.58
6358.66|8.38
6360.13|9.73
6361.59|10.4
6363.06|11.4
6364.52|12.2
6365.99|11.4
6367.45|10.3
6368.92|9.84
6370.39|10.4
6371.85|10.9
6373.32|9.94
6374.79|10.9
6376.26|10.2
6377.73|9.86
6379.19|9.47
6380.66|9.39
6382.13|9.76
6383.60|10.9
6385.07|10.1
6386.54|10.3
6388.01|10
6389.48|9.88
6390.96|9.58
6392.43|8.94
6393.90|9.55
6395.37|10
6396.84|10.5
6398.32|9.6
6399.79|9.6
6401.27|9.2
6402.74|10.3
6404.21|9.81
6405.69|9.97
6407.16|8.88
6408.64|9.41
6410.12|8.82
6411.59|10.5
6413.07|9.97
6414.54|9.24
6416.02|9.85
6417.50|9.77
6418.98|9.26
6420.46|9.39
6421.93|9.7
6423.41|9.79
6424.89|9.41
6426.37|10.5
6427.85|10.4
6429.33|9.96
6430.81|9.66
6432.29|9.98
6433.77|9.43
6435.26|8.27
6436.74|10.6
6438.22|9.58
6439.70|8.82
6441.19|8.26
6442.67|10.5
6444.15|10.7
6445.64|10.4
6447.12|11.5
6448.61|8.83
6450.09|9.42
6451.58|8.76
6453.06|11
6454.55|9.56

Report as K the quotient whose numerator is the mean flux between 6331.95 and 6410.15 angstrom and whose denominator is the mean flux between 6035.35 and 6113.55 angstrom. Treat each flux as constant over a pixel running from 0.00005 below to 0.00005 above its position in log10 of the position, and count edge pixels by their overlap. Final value 0.95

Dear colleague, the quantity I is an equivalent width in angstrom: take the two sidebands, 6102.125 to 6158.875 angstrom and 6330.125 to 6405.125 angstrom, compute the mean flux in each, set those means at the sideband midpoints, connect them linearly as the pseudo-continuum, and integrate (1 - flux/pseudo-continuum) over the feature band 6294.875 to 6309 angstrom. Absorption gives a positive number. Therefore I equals -2.02 angstrom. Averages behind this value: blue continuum 10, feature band 11.4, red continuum 9.92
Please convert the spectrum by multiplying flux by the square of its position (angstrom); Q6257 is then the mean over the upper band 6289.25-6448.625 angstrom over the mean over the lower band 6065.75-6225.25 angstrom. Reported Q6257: 1.06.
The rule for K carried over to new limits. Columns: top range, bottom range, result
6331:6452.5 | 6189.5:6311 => 0.99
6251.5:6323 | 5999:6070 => 0.96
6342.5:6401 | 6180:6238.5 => 1.03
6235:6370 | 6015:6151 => 0.96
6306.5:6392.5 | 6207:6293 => 1.01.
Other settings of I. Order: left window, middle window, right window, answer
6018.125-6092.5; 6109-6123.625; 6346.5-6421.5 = 0.6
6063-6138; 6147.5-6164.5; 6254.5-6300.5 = -0.2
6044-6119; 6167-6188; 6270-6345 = 0.5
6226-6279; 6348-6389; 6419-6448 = -1.8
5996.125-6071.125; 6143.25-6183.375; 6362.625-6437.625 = 0.7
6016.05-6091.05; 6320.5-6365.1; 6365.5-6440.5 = 1.1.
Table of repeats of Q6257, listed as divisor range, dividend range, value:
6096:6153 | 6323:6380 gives 1.07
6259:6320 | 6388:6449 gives 1.01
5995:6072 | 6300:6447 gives 1.06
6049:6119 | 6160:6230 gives 0.99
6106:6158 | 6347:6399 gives 1.09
